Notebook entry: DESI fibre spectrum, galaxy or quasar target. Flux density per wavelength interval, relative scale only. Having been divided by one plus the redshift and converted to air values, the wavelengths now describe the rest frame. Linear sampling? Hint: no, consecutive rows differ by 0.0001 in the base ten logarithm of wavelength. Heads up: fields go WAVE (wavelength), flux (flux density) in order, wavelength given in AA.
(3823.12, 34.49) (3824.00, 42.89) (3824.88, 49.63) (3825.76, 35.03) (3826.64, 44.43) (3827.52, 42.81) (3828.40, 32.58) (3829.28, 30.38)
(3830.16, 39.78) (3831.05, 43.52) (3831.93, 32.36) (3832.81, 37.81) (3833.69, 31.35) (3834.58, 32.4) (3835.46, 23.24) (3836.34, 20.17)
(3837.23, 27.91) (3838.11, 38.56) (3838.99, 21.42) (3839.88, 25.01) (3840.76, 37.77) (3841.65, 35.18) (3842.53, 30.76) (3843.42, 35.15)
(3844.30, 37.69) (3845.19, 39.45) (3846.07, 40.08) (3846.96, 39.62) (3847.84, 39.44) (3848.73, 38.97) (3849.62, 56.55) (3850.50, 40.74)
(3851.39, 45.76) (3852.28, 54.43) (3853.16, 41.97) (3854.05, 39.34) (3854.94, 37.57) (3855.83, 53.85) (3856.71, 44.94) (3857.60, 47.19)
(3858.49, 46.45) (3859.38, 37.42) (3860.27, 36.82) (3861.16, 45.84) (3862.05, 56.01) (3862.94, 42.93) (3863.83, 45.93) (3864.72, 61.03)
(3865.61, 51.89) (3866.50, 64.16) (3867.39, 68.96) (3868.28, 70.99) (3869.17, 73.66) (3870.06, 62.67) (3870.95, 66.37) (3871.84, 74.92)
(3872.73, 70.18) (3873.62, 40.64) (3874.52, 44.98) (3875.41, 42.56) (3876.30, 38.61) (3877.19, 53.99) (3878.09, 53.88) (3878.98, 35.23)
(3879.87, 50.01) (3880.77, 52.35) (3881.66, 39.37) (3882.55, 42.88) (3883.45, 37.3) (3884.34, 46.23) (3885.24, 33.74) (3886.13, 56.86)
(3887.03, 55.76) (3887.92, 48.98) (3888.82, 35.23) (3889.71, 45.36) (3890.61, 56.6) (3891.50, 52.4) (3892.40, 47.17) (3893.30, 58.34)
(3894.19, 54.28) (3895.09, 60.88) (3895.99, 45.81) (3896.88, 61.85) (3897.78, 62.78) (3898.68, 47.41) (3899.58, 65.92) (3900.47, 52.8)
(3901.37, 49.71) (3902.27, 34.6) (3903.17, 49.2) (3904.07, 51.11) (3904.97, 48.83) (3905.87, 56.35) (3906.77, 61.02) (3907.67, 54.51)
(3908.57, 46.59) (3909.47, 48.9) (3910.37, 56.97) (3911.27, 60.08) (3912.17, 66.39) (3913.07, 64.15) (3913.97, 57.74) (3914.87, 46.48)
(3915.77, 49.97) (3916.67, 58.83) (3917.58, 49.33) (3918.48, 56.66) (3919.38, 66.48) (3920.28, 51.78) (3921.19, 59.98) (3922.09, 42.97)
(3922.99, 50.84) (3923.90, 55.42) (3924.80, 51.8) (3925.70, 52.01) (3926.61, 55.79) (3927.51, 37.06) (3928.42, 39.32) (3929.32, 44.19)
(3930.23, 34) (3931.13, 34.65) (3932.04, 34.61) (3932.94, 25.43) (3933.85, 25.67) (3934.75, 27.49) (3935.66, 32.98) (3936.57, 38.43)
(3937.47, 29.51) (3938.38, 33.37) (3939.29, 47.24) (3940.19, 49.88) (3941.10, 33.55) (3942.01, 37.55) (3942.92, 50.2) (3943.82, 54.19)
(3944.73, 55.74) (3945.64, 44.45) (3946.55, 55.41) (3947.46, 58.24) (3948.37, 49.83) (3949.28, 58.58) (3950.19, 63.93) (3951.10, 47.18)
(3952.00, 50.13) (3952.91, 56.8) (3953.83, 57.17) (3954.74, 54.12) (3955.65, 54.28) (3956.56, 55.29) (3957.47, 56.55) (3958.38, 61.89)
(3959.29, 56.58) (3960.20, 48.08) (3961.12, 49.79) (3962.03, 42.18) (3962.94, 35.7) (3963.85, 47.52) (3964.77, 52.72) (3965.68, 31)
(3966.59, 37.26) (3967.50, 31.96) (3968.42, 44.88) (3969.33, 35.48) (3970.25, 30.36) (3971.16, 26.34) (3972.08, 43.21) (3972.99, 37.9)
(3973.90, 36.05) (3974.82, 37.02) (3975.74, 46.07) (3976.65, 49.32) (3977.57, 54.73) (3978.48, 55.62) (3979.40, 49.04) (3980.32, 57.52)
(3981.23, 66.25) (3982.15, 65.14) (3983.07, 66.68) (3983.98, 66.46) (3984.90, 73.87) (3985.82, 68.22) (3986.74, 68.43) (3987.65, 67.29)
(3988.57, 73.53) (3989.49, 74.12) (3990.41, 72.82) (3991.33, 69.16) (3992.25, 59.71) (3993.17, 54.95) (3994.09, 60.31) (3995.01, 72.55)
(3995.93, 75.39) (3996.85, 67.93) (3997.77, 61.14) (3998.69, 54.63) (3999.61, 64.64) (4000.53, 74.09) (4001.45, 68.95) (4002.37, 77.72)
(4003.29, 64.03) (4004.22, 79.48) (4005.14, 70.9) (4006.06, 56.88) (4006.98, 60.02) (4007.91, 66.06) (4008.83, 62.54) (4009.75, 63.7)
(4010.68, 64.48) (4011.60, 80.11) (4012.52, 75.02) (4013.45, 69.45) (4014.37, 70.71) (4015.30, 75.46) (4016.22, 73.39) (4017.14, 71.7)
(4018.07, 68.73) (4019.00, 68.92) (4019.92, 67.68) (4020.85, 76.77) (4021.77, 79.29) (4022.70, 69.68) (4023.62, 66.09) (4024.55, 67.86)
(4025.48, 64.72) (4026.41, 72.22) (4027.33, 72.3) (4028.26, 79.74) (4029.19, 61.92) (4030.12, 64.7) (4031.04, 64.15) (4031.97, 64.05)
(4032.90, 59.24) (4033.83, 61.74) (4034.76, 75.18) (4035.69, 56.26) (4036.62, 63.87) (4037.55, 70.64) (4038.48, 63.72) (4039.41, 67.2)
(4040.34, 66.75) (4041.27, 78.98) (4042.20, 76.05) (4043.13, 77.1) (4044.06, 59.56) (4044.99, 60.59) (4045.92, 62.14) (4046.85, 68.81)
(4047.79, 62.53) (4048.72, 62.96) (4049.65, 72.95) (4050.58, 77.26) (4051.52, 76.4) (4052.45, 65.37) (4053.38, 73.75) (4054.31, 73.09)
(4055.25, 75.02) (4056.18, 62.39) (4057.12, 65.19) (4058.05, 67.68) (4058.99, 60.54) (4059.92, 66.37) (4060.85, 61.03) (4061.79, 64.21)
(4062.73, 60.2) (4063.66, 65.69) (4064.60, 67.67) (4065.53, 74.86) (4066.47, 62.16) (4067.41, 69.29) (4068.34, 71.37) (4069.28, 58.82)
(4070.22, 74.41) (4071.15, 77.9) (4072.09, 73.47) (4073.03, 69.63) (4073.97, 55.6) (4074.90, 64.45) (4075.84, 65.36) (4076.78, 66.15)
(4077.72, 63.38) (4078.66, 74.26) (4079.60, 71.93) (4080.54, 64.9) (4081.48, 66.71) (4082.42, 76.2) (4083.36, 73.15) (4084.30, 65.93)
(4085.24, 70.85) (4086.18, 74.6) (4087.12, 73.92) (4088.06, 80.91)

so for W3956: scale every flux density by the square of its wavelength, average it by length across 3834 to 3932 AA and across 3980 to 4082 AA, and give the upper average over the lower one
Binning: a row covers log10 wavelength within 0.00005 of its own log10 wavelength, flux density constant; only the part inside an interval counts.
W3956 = 1.5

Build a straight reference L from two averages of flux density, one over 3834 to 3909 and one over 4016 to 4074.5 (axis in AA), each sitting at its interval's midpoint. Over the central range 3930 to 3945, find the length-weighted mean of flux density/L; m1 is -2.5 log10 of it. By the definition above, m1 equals 0.41 mag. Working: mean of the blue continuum 47.3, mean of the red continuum 68.1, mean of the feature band 37.8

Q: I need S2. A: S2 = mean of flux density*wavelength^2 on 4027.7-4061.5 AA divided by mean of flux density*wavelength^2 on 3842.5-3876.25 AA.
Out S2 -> 1.50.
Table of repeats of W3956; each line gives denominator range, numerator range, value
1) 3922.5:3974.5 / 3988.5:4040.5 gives 1.58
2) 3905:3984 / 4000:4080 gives 1.48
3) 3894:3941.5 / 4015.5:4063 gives 1.49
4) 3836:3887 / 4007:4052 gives 1.62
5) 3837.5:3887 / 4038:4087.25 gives 1.62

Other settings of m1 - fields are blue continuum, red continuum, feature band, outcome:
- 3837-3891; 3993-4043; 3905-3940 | 0.15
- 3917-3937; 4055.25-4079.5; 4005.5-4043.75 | -0.15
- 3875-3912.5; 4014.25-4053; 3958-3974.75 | 0.40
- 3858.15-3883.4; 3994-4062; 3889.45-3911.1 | 0.04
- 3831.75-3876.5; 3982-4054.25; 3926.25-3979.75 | 0.31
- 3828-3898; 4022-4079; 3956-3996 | 0.10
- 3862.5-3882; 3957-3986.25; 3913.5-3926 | -0.03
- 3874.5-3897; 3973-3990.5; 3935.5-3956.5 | 0.14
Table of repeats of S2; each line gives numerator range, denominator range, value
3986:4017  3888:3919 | 1.34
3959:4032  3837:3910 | 1.35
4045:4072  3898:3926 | 1.36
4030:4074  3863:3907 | 1.40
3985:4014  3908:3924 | 1.29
